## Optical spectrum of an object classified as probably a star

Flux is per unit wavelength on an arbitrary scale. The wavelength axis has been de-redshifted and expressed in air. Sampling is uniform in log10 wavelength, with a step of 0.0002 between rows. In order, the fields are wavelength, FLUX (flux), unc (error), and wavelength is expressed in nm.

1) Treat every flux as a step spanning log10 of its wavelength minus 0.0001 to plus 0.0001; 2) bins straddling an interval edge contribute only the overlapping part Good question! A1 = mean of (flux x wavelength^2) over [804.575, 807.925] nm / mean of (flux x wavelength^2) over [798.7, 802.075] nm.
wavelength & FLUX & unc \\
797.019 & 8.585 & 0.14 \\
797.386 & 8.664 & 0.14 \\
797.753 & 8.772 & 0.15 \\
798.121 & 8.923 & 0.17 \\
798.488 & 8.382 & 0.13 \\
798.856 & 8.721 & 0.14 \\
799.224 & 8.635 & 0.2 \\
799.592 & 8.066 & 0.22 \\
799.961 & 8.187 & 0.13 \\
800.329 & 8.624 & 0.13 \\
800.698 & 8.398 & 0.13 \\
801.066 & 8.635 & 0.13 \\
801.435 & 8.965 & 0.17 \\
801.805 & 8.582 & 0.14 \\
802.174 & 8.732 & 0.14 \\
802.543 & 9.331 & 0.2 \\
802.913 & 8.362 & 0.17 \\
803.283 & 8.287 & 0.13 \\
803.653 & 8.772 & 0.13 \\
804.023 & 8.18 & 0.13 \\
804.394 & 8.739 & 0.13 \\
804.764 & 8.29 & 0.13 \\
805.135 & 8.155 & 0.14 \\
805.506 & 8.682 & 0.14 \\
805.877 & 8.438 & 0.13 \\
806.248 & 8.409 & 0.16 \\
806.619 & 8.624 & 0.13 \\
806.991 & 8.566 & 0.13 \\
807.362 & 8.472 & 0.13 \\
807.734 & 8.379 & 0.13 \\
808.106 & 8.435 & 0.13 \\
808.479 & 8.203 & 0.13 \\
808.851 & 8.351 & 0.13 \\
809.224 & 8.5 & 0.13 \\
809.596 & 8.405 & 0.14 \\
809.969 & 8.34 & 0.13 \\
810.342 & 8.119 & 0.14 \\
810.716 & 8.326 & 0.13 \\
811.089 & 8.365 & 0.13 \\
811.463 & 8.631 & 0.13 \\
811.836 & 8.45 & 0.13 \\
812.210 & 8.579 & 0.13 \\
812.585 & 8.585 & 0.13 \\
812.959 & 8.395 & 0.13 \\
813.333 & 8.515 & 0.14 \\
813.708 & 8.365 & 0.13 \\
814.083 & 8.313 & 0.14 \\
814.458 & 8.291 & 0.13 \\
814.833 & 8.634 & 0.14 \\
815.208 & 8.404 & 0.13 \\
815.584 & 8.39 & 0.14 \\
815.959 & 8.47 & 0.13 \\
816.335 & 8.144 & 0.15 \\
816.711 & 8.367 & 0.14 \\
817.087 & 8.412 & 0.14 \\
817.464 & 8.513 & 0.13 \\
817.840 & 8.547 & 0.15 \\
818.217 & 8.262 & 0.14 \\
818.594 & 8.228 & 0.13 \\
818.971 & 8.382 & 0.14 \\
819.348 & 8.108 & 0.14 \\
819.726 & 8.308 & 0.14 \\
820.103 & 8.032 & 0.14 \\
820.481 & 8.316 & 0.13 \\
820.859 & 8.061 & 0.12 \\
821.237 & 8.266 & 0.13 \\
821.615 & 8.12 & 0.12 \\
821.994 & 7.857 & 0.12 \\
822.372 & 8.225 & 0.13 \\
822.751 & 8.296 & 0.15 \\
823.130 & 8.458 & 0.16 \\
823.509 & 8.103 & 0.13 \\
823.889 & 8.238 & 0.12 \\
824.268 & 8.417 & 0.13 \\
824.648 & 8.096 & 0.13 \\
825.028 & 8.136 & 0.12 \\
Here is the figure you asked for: 1.00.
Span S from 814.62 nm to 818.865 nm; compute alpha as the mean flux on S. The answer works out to 8.4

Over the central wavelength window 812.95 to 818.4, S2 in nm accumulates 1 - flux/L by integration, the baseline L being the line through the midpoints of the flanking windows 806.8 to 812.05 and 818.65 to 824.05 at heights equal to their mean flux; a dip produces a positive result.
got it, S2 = -0.072 nm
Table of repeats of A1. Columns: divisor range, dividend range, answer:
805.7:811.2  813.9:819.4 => 1.02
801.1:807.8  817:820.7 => 1.01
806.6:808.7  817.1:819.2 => 1.02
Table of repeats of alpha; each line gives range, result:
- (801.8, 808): 8.53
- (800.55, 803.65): 8.67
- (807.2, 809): 8.37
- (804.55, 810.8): 8.4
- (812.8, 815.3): 8.42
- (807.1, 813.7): 8.42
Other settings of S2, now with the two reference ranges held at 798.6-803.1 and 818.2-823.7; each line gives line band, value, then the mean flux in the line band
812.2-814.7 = -0.024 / 8.43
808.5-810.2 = 0.012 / 8.38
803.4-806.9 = 0.016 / 8.47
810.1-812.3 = -0.003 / 8.4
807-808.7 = 0.014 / 8.39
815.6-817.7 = -0.026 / 8.39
